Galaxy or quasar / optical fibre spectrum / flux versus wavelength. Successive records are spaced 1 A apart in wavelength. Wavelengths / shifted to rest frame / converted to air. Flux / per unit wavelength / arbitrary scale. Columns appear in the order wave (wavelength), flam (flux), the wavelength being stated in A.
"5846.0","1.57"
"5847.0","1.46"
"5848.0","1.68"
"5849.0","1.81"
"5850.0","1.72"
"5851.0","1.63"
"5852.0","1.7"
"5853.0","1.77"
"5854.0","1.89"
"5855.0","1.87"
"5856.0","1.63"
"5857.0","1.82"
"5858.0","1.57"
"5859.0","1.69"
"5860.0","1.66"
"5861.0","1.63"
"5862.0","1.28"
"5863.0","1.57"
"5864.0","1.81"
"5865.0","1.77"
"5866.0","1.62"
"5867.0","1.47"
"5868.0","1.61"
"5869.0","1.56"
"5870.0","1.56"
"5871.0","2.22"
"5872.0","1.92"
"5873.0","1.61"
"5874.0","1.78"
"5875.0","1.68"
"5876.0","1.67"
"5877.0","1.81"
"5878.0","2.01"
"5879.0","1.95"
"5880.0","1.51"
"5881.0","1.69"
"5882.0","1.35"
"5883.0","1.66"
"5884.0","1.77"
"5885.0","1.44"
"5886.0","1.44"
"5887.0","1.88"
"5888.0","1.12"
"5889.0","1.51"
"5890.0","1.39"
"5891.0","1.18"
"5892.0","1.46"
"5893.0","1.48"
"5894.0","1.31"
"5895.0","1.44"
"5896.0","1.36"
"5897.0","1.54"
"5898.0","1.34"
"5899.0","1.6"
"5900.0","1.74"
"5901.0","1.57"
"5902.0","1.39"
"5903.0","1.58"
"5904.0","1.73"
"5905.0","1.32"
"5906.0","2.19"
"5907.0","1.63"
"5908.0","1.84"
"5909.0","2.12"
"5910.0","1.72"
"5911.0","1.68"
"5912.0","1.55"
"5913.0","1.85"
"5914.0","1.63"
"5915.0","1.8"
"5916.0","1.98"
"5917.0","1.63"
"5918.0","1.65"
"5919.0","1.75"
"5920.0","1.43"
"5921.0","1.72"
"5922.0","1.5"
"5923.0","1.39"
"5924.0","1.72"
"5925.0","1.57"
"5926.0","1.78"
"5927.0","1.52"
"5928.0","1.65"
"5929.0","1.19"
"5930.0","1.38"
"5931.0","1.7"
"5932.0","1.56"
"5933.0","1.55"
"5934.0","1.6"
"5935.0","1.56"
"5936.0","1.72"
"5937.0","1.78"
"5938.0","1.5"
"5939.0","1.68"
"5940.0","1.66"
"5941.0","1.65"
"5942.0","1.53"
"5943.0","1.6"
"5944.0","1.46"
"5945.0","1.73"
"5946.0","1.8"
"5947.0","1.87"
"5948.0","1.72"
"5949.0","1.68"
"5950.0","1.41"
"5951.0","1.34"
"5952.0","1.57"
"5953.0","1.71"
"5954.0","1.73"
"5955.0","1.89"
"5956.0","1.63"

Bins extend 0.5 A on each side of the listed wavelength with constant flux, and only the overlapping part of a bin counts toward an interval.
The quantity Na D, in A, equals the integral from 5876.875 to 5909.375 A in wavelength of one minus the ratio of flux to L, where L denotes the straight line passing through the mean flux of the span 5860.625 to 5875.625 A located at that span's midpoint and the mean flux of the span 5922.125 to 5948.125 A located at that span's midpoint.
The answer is 1.3 A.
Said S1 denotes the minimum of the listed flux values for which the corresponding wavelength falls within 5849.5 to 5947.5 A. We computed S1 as 1.12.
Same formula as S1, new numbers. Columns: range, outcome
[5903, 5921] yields 1.32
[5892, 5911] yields 1.31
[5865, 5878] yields 1.47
